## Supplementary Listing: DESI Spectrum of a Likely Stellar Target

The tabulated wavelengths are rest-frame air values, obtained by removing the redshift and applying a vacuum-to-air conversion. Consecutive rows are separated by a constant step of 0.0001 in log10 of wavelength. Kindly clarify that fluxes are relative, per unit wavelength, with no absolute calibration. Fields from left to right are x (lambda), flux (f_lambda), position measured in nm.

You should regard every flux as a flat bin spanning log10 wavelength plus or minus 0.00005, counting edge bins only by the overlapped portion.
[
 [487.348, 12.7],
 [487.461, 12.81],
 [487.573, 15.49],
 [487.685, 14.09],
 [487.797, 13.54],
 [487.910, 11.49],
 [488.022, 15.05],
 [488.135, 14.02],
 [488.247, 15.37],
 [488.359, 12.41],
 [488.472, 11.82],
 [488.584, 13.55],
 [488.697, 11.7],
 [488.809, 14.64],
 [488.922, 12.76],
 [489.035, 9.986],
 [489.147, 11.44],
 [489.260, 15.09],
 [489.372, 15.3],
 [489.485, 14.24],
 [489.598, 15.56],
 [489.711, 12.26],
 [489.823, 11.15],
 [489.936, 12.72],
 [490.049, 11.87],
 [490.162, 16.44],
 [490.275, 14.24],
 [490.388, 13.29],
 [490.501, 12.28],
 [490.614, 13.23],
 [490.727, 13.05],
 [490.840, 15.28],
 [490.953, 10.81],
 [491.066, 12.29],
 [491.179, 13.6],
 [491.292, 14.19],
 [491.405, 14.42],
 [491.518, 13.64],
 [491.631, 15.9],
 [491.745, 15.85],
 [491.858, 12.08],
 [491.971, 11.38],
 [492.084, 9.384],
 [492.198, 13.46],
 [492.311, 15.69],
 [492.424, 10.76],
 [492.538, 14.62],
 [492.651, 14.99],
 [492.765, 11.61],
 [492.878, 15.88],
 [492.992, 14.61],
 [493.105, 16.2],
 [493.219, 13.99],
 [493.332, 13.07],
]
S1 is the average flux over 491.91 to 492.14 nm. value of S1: 10.4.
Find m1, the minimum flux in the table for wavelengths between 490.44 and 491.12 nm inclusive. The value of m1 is 10.81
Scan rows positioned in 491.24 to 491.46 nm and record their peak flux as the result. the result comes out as 14.42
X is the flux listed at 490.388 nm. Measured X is 13.29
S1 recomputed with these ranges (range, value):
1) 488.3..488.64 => 12.6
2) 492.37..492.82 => 13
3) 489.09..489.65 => 14.3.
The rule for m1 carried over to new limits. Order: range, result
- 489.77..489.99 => 11.15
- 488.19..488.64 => 11.82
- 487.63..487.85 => 13.54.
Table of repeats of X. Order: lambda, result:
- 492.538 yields 14.62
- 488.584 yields 13.55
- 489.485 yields 14.24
